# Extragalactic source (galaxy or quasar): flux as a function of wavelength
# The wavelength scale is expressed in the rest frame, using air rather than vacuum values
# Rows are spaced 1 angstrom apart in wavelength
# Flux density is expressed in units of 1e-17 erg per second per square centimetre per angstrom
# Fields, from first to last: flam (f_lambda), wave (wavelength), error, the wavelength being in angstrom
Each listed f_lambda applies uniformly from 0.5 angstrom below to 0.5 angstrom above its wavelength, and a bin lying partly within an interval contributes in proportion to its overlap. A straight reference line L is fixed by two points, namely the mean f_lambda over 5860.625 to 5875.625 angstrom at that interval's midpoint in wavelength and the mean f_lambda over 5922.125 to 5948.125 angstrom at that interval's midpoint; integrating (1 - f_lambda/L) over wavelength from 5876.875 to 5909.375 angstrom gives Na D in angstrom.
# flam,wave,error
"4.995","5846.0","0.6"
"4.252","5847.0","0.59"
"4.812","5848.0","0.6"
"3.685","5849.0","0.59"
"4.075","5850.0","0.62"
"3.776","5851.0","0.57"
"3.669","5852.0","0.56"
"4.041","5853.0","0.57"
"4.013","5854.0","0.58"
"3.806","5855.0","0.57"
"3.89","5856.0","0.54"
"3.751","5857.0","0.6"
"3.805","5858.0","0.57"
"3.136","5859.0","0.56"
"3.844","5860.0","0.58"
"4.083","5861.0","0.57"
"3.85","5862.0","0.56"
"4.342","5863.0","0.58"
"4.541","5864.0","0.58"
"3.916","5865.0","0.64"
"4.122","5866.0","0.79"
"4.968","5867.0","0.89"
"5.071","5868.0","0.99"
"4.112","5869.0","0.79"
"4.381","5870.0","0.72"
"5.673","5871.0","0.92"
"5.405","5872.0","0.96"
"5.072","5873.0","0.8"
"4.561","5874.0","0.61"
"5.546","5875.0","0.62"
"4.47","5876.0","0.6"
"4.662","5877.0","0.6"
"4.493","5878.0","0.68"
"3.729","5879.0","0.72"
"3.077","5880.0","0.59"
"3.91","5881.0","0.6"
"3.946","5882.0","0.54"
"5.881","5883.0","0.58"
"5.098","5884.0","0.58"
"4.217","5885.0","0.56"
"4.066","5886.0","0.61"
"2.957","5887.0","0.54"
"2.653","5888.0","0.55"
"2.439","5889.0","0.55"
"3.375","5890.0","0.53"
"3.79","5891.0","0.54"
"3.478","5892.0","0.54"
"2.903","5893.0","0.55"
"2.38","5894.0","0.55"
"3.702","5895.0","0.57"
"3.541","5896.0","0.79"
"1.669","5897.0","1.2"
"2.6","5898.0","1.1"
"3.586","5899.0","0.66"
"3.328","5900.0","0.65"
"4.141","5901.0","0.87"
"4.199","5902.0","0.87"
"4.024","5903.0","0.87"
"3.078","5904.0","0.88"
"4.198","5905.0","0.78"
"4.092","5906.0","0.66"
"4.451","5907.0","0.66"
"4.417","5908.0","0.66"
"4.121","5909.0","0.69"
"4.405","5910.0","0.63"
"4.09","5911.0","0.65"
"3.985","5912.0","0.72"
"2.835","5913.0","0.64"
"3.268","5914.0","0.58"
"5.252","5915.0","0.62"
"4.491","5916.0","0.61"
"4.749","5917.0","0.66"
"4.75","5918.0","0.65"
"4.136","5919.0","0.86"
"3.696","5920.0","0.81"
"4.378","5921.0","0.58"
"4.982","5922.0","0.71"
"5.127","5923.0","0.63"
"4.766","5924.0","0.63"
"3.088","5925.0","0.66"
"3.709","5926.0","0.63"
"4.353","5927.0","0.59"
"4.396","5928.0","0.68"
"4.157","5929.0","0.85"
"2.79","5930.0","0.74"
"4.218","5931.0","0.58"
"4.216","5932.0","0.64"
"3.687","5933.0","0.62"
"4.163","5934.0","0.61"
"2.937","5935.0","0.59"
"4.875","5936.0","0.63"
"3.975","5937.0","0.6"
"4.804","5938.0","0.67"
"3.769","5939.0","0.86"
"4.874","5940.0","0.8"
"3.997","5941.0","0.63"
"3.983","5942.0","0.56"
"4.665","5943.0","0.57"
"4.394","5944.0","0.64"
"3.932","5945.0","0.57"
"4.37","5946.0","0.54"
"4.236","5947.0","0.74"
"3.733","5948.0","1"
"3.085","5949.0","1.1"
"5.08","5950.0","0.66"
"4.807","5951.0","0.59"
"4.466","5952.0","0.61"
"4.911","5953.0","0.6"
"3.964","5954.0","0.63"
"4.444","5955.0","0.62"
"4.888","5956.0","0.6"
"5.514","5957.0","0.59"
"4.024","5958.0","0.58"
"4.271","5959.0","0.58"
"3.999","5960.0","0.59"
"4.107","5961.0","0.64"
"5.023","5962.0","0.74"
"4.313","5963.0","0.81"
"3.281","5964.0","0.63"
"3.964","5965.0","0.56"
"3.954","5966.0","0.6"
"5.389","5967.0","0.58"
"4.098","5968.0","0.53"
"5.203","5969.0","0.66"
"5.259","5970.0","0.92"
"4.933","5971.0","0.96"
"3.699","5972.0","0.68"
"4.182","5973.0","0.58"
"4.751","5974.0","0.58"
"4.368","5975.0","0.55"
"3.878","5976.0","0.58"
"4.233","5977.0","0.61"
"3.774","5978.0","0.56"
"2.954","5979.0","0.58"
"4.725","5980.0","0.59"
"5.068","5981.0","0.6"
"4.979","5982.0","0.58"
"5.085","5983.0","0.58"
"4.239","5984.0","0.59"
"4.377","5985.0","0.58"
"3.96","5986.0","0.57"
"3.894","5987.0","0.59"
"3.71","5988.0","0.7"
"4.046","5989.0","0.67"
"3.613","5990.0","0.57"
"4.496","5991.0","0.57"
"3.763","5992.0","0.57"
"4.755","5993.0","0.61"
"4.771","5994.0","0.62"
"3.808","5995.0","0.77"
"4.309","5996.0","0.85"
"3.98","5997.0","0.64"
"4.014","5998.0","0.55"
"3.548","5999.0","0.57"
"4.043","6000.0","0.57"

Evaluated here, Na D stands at 5.6 angstrom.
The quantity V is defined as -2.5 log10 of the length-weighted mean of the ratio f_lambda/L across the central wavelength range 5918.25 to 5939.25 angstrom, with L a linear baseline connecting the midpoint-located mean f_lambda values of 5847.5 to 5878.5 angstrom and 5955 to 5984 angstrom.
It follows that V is 0.07 mag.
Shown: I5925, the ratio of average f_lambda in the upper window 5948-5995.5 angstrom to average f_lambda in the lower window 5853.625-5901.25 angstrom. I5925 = 1.10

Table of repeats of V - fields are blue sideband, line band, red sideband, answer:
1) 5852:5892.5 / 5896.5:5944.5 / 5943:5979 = 0.06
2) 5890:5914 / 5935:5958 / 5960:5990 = -0.08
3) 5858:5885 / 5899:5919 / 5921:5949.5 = 0.04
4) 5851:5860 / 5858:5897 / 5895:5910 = -0.09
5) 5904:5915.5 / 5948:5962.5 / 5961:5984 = -0.03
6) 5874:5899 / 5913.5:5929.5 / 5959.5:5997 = -0.11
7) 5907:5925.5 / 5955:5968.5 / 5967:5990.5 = -0.02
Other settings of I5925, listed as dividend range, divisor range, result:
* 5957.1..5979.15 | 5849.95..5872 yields 1.03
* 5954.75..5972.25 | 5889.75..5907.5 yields 1.29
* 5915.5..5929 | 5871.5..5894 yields 1.08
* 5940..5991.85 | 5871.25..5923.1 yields 1.08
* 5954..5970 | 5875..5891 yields 1.12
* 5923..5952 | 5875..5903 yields 1.12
